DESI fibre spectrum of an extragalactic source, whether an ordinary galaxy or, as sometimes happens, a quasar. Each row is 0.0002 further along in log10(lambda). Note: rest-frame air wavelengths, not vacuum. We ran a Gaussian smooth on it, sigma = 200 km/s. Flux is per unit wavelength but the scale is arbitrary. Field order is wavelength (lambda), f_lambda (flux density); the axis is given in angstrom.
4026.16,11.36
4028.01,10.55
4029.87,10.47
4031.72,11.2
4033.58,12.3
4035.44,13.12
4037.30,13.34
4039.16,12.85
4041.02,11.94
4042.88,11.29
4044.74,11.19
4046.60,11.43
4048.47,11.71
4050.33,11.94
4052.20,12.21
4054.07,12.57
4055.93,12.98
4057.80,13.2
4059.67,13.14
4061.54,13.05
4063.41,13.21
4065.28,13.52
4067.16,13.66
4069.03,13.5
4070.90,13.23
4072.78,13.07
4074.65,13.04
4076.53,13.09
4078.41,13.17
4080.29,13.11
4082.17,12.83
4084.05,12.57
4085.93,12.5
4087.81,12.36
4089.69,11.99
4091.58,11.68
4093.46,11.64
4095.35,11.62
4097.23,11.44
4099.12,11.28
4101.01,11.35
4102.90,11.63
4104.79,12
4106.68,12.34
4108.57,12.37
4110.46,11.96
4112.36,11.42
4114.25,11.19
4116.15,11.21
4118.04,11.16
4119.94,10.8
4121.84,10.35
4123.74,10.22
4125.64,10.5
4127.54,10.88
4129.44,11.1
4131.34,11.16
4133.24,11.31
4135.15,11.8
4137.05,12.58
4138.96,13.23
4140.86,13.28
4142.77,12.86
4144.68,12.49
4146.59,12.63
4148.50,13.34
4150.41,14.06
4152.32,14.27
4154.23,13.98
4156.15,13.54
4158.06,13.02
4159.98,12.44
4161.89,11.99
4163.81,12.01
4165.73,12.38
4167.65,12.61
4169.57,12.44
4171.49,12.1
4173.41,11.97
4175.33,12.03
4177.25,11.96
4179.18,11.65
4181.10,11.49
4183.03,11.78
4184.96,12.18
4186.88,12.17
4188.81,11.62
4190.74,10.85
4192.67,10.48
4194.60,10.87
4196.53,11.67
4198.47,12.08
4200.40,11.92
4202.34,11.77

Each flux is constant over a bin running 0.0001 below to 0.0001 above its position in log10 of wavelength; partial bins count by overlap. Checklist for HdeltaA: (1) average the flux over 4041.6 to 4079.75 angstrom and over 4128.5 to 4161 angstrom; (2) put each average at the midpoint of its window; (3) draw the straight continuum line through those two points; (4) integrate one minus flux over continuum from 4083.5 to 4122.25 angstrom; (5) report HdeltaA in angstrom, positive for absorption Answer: 3.3 angstrom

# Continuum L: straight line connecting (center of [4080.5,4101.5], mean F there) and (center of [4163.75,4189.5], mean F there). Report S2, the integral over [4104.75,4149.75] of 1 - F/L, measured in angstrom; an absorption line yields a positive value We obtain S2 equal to 0.9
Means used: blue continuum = 12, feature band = 11.8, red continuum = 12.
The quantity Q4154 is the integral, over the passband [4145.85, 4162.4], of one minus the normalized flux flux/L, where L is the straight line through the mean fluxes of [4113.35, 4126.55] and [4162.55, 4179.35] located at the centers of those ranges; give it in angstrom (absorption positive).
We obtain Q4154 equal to -2.3 angstrom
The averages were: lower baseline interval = 10.8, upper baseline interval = 12.1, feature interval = 13.3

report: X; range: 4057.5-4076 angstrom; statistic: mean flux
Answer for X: 13.3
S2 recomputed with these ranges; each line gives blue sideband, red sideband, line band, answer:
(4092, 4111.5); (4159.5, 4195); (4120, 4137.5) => 1.11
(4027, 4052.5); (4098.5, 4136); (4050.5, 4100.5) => -4.65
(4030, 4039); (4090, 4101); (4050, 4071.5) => -1.89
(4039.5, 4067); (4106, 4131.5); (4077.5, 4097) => -0.87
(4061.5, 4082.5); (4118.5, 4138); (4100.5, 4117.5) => 0.13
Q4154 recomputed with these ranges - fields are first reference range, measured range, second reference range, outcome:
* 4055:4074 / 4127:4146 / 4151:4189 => 0.9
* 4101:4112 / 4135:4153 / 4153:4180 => -1.2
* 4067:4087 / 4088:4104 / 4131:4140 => 1.4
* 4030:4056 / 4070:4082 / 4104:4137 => -1.4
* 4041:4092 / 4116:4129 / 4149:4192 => 1.9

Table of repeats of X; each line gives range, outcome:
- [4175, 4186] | 11.8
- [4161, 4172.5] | 12.3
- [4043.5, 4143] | 12.1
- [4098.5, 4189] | 12.1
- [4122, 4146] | 11.8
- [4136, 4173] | 12.9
